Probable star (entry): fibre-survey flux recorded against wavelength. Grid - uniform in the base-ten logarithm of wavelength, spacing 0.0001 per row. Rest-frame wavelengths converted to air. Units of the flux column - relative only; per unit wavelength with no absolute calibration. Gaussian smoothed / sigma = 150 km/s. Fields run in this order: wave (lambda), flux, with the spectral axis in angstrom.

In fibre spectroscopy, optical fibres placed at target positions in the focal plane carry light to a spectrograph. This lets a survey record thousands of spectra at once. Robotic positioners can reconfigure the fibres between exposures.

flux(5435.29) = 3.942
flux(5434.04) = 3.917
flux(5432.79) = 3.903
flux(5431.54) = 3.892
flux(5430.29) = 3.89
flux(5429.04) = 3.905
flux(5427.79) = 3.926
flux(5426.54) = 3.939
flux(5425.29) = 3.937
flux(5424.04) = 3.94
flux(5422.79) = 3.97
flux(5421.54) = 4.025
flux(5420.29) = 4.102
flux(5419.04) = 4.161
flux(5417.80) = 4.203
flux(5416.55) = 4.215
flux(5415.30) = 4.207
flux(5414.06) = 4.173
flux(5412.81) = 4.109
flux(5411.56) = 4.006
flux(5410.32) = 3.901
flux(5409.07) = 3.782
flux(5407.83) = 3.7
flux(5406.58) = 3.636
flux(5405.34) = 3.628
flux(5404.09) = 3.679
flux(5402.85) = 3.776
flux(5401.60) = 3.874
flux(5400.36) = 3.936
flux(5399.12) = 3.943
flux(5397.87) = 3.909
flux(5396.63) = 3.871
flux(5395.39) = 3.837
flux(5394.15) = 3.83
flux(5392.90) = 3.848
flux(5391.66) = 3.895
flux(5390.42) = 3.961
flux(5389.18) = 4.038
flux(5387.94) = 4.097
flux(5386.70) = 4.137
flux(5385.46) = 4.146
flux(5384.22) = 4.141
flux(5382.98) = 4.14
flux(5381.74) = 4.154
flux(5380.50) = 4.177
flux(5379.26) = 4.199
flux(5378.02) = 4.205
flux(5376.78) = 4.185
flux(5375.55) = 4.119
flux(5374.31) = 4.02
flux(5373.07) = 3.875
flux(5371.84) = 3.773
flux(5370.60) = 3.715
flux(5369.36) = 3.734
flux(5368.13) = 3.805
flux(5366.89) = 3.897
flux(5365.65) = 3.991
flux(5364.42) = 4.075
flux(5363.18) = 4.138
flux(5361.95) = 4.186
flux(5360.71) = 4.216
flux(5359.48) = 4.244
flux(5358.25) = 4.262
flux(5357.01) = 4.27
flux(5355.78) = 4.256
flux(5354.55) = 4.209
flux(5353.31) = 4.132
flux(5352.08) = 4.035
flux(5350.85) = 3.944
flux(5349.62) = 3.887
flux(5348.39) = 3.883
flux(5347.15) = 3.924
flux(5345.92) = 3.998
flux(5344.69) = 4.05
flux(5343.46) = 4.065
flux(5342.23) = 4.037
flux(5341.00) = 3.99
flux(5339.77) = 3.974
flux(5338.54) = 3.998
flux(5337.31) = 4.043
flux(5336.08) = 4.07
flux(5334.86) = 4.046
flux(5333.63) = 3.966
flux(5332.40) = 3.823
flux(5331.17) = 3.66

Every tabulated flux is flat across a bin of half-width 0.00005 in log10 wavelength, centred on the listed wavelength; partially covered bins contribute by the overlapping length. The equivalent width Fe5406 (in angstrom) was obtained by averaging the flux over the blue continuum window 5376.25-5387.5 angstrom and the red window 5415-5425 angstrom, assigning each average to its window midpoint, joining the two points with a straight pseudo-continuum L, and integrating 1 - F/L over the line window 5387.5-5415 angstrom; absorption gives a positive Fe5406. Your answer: 1.6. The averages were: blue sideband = 4.16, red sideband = 4.09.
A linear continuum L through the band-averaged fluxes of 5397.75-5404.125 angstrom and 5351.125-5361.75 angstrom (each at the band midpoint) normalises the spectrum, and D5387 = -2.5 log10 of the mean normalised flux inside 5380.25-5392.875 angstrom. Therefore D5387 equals -0.03 mag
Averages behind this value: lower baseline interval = 4.19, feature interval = 4.08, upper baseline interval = 3.86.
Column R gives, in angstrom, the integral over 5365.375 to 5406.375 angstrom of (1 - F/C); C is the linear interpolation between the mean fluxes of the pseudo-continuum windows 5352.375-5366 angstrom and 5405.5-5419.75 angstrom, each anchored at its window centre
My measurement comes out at 1.38 angstrom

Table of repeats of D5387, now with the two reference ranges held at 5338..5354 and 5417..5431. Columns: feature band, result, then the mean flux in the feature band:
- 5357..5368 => -0.033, 4.12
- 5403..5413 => 0.058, 3.79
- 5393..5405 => 0.043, 3.84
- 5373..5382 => -0.035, 4.13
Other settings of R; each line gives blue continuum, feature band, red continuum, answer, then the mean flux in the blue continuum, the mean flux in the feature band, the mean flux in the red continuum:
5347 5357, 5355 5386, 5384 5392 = -0.1 angstrom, 4.05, 4.08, 4.06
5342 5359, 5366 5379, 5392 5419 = 0.2 angstrom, 4.07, 3.94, 3.91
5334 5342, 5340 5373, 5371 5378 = -0.1 angstrom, 4.02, 4.02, 4.01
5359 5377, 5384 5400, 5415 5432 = 0.1 angstrom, 3.99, 3.97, 4.02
